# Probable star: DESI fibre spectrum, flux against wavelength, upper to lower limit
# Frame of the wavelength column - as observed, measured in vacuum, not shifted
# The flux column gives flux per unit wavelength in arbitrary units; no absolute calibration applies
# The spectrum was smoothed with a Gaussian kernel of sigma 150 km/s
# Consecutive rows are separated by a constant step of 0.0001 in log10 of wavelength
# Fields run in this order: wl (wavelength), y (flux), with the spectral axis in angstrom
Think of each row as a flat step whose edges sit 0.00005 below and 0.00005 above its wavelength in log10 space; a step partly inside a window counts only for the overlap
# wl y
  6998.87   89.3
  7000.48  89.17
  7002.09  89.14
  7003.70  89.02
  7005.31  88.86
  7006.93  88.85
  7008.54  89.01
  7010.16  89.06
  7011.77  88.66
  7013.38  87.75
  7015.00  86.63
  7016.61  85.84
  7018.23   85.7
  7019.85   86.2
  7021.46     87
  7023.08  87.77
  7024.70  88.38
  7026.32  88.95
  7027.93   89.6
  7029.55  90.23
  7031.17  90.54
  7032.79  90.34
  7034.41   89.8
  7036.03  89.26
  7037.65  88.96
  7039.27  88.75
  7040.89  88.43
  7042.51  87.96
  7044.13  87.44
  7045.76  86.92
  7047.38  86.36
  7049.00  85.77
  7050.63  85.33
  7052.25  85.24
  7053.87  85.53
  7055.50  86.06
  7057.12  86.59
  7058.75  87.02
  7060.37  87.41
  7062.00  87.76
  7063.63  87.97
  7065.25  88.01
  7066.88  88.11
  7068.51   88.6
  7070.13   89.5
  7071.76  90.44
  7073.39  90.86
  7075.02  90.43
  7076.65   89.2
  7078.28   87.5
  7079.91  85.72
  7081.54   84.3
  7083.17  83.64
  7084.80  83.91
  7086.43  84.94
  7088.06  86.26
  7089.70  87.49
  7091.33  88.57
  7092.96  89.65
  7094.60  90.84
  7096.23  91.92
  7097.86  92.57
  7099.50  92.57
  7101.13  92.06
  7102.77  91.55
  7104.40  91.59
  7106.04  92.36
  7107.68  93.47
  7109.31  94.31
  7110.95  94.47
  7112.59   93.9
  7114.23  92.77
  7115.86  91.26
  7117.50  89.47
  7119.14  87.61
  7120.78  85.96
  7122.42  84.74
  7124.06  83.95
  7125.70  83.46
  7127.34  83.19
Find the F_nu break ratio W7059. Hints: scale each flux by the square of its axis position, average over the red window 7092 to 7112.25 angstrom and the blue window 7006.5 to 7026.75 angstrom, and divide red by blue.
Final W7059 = 1.1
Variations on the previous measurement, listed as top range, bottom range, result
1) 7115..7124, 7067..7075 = 0.99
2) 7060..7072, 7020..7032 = 1.01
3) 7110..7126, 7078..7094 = 1.04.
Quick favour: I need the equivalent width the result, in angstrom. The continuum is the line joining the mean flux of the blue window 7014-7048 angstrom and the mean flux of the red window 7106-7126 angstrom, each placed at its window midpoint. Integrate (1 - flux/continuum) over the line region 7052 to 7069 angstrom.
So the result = 0.3 angstrom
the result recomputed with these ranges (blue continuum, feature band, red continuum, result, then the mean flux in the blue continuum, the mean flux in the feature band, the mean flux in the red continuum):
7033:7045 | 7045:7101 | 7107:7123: 1.2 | 88.7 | 87.8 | 90.9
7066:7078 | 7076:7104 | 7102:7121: 0.6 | 89.5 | 88.5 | 91.7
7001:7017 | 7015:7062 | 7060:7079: 0.5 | 88.4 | 87.6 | 88.8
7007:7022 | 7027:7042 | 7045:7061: -0.5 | 87.4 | 89.6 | 86.2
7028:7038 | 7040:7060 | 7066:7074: 0.7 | 89.8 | 86.6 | 89.4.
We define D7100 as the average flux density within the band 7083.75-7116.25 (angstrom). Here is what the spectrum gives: 90.8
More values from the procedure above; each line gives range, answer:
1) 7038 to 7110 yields 88.4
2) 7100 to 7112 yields 92.8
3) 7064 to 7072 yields 88.8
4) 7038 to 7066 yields 87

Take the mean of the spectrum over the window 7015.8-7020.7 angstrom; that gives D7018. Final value 86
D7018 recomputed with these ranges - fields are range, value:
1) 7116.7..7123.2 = 86.9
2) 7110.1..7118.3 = 92.4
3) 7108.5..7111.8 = 94.2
